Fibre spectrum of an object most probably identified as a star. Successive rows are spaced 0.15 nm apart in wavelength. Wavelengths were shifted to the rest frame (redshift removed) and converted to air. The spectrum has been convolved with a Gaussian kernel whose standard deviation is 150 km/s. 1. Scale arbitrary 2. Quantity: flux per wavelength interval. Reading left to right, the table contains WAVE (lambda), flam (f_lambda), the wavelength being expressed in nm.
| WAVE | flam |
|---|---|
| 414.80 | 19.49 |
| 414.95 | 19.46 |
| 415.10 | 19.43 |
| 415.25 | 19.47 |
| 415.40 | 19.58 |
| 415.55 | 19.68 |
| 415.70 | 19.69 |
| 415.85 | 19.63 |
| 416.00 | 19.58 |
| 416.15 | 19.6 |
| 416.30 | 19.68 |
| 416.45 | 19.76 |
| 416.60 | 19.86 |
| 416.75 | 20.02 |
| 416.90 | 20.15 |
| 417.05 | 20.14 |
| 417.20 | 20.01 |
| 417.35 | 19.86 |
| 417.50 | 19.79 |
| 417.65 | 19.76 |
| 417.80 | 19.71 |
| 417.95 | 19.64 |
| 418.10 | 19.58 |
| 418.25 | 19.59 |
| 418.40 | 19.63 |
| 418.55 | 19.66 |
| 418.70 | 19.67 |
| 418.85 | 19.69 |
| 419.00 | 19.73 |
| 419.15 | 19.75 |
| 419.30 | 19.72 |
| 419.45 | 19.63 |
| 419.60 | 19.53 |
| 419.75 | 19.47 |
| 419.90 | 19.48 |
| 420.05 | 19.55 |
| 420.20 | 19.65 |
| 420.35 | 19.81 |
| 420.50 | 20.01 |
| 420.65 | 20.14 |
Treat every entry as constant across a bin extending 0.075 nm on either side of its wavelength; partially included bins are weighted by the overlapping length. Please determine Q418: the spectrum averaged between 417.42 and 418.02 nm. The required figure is 19.7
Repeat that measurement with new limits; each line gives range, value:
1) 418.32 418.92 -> 19.7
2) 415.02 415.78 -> 19.6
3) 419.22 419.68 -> 19.6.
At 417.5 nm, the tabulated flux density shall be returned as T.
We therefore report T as 19.79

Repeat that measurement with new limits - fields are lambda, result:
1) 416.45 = 19.76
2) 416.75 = 20.02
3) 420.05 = 19.55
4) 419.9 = 19.48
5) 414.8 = 19.49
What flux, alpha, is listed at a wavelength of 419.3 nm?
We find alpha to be 19.72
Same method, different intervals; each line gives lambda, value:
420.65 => 20.14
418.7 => 19.67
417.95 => 19.64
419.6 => 19.53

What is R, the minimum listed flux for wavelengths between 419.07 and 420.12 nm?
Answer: 19.47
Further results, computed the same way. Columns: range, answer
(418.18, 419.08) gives 19.59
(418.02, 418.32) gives 19.58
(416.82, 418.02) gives 19.64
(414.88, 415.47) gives 19.43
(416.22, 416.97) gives 19.68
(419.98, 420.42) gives 19.55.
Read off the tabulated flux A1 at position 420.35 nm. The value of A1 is 19.81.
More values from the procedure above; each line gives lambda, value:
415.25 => 19.47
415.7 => 19.69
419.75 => 19.47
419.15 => 19.75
